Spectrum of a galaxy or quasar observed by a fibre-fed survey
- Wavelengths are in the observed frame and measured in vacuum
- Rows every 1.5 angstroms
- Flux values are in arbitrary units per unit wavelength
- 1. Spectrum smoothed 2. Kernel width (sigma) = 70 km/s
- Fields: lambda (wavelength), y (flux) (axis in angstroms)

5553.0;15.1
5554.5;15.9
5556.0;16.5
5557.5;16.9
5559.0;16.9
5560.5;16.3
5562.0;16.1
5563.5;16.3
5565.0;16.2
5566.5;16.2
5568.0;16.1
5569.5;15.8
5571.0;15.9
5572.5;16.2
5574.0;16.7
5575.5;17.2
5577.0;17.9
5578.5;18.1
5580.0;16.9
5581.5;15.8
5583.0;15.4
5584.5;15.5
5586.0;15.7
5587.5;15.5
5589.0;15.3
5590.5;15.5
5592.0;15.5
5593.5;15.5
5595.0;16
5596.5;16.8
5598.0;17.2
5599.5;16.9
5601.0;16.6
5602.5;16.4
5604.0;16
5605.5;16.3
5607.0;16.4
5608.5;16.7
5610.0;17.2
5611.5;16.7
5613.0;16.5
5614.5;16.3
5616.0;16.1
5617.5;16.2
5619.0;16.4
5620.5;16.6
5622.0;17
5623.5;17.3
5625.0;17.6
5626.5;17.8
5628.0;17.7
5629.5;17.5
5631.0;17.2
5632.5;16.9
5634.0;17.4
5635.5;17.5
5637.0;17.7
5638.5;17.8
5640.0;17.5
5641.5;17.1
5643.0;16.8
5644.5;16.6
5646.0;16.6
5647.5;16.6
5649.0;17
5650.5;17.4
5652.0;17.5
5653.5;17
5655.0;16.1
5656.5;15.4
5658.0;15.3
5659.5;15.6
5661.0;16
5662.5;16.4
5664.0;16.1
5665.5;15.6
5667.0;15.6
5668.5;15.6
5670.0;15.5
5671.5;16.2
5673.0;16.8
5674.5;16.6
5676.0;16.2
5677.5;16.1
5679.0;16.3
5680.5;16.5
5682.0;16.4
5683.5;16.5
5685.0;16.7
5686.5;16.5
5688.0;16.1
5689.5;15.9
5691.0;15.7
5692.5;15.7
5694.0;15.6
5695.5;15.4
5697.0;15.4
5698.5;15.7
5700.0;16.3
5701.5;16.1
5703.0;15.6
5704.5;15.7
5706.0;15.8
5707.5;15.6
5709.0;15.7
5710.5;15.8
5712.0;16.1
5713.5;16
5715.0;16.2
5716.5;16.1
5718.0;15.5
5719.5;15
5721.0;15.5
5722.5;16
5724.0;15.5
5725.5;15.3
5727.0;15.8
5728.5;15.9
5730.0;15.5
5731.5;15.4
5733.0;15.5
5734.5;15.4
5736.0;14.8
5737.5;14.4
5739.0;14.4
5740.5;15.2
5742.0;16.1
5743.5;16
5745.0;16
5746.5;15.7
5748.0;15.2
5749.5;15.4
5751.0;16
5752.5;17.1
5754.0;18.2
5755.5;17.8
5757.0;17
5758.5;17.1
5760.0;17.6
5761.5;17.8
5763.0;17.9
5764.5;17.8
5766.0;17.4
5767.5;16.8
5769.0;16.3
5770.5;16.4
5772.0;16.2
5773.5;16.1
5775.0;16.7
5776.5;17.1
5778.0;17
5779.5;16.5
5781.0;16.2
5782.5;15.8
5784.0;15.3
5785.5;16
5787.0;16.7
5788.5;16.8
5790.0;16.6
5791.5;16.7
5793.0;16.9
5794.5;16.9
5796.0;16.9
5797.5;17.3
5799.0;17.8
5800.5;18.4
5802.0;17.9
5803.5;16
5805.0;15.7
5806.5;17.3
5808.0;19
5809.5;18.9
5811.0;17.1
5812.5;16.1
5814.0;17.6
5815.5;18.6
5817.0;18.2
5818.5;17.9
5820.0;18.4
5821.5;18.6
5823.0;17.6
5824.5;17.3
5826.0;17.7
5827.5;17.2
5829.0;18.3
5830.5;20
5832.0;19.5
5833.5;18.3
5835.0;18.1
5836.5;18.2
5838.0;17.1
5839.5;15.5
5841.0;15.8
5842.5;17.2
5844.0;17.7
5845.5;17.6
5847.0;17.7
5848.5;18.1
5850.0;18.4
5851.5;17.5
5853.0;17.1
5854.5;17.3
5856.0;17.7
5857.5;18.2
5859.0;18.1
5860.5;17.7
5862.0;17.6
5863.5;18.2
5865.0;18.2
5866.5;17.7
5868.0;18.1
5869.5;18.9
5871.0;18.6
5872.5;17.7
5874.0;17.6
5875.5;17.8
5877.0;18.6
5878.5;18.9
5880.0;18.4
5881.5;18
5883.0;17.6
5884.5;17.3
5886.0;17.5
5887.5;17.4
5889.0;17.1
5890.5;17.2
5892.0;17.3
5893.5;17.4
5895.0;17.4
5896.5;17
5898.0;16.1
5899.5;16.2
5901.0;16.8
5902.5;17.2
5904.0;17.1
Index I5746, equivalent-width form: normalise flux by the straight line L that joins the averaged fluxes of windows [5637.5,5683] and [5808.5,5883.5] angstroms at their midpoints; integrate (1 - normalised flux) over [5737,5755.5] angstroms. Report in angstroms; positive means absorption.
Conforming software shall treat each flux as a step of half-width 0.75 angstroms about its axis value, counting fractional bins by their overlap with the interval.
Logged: 1.3 angstroms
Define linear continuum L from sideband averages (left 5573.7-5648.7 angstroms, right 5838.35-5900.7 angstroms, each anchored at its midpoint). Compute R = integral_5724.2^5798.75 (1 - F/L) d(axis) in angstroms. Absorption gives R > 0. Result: 3.7 angstroms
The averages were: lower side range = 16.7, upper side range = 17.6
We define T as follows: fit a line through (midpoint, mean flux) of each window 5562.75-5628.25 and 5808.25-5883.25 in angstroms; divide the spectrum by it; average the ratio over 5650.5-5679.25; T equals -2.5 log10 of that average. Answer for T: 0.047 mag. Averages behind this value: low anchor 16.4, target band 16.1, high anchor 17.9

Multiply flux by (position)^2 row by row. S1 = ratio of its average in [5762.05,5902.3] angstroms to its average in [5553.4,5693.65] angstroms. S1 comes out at 1.14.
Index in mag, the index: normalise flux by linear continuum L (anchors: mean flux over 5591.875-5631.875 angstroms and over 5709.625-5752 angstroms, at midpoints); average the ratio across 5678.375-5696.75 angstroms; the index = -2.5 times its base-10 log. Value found -0.01 mag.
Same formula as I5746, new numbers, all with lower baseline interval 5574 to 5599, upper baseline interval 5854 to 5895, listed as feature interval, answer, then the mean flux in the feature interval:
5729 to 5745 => 1.7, 15.3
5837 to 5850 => 0.4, 17.2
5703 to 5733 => 2.3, 15.7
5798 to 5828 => -0.3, 17.7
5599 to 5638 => -1.1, 16.9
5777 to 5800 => 1.0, 16.7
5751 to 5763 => -0.2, 17.4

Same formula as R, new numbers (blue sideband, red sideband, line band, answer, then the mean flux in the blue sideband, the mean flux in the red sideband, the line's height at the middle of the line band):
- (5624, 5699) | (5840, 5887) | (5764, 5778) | 0.4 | 16.5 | 17.8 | 17.2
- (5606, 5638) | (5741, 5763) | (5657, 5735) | 4.3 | 17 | 16.7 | 16.8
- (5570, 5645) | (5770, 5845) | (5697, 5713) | 1.1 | 16.7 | 17.3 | 17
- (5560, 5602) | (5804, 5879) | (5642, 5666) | 0.4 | 16.3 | 17.8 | 16.7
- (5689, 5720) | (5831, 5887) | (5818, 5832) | -0.7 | 15.8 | 17.8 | 17.4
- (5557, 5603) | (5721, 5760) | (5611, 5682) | -2.2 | 16.3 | 15.9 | 16.1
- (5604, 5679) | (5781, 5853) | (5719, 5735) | 1.4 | 16.6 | 17.4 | 17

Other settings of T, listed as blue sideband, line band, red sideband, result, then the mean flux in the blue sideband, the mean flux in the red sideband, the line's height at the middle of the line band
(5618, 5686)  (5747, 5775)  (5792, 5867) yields 0.026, 16.7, 17.7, 17.3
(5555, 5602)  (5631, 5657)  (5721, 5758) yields -0.060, 16.3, 15.8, 16.1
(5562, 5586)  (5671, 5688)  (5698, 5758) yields -0.029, 16.4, 15.8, 16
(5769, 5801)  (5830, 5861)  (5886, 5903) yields -0.055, 16.7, 17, 16.9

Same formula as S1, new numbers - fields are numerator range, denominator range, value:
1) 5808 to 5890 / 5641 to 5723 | 1.18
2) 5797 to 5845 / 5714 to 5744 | 1.18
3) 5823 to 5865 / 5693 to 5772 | 1.15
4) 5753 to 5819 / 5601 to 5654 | 1.07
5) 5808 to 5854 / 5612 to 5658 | 1.12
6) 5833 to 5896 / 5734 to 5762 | 1.14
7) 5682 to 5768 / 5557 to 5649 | 1.01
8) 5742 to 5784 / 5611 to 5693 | 1.05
